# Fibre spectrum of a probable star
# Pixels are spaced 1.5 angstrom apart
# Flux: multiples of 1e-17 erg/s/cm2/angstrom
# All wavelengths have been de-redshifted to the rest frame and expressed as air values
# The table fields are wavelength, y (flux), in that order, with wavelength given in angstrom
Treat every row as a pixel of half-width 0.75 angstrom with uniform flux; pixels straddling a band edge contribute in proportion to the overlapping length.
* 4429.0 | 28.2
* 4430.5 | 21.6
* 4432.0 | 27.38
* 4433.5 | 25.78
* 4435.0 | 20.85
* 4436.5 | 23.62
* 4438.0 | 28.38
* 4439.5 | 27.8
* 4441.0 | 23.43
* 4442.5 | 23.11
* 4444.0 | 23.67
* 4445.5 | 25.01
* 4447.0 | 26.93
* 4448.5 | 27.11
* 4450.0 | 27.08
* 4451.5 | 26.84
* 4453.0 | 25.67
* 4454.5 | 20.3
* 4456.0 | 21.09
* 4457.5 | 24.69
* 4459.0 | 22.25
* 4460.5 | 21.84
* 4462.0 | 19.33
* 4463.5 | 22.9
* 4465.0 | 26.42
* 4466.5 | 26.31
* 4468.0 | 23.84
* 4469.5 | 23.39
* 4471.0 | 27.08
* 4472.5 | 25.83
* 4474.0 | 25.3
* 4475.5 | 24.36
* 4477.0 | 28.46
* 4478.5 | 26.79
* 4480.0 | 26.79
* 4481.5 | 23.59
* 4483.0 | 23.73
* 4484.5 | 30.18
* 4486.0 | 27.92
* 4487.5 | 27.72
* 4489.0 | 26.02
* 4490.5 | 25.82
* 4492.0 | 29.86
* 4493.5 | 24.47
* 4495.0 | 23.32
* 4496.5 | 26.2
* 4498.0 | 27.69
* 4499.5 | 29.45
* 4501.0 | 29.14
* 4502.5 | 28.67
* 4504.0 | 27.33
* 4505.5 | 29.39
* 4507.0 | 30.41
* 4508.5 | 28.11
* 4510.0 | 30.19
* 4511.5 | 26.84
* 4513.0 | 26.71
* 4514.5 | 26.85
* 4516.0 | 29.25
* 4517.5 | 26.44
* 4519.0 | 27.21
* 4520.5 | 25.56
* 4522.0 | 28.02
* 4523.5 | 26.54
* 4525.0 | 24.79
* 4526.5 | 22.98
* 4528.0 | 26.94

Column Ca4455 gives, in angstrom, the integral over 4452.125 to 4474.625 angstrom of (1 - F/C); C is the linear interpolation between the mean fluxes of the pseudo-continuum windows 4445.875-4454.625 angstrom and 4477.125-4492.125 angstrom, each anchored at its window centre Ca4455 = 2.2 angstrom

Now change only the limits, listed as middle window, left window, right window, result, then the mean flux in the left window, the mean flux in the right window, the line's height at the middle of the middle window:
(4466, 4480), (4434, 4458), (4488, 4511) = 0.3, 24.7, 27.7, 26.2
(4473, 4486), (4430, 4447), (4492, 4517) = 0.2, 24.7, 27.8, 26.6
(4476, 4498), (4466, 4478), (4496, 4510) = 0.4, 25.6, 28.6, 27.1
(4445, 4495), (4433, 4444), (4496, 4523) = 1.6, 24.6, 28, 26.1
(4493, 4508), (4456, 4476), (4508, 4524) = -0.7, 24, 27.4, 26.4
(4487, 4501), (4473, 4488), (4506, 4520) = 0.1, 26.5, 28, 27.1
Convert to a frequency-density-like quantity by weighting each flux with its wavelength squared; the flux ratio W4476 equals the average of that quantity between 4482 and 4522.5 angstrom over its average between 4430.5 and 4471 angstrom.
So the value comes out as 1.2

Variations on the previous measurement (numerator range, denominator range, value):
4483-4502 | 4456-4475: 1.15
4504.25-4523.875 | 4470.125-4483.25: 1.10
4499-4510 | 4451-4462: 1.29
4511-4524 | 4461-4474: 1.13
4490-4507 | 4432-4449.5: 1.12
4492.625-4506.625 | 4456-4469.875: 1.19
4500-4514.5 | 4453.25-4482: 1.19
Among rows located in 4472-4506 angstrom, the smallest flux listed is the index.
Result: 23.32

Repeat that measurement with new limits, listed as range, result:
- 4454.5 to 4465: 19.33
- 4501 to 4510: 27.33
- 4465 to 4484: 23.39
